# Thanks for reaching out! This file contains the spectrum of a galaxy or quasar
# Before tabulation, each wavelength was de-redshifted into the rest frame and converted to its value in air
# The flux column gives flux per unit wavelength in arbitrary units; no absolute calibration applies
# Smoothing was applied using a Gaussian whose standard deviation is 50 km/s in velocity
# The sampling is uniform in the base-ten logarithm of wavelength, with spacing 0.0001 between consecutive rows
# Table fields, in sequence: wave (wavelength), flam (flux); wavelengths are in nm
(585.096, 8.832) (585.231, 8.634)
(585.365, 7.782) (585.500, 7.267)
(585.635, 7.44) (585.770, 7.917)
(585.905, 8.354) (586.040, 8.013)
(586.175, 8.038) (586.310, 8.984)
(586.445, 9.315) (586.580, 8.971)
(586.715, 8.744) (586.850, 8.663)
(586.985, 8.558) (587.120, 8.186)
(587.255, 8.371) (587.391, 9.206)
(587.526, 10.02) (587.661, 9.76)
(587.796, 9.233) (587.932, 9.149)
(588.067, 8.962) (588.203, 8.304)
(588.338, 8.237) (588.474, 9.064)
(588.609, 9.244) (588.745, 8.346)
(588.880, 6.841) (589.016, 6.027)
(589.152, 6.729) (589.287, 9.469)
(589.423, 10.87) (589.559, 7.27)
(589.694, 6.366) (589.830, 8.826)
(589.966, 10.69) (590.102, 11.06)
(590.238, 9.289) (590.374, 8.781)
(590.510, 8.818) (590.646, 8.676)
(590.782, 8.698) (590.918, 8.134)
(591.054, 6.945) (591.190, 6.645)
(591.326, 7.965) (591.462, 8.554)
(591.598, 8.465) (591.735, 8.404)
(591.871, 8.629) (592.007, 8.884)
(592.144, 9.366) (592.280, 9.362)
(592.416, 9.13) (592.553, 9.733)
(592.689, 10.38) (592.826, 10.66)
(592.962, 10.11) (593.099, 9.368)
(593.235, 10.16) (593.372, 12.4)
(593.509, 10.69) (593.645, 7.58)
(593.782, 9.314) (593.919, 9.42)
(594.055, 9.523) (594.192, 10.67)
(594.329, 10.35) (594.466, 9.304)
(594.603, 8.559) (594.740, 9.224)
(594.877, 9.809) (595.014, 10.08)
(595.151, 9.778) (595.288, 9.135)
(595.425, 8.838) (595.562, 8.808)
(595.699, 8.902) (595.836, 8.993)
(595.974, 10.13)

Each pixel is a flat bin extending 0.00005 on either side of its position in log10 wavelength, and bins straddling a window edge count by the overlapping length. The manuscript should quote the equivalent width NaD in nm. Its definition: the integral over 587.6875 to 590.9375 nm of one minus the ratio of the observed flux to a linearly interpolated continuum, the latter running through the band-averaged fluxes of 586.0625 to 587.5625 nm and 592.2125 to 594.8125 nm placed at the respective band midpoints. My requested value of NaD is 0.18 nm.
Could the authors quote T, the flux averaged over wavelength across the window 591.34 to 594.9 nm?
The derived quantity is 9.51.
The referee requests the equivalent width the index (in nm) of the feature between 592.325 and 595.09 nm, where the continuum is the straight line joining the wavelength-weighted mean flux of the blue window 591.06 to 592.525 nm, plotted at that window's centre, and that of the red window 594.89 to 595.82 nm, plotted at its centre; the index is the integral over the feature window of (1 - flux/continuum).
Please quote -0.28 nm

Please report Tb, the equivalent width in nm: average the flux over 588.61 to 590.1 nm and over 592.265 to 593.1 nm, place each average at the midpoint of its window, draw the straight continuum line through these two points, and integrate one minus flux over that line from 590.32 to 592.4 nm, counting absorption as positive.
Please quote 0.19 nm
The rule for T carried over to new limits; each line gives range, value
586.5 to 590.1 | 8.67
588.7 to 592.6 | 8.51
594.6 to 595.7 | 9.3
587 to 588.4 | 8.93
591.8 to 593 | 9.57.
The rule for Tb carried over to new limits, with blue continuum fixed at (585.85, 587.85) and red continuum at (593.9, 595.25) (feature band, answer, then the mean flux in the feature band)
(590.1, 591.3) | 0.11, 8.4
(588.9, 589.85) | 0.13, 7.84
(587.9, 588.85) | 0.03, 8.67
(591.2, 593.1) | 0.06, 9.13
